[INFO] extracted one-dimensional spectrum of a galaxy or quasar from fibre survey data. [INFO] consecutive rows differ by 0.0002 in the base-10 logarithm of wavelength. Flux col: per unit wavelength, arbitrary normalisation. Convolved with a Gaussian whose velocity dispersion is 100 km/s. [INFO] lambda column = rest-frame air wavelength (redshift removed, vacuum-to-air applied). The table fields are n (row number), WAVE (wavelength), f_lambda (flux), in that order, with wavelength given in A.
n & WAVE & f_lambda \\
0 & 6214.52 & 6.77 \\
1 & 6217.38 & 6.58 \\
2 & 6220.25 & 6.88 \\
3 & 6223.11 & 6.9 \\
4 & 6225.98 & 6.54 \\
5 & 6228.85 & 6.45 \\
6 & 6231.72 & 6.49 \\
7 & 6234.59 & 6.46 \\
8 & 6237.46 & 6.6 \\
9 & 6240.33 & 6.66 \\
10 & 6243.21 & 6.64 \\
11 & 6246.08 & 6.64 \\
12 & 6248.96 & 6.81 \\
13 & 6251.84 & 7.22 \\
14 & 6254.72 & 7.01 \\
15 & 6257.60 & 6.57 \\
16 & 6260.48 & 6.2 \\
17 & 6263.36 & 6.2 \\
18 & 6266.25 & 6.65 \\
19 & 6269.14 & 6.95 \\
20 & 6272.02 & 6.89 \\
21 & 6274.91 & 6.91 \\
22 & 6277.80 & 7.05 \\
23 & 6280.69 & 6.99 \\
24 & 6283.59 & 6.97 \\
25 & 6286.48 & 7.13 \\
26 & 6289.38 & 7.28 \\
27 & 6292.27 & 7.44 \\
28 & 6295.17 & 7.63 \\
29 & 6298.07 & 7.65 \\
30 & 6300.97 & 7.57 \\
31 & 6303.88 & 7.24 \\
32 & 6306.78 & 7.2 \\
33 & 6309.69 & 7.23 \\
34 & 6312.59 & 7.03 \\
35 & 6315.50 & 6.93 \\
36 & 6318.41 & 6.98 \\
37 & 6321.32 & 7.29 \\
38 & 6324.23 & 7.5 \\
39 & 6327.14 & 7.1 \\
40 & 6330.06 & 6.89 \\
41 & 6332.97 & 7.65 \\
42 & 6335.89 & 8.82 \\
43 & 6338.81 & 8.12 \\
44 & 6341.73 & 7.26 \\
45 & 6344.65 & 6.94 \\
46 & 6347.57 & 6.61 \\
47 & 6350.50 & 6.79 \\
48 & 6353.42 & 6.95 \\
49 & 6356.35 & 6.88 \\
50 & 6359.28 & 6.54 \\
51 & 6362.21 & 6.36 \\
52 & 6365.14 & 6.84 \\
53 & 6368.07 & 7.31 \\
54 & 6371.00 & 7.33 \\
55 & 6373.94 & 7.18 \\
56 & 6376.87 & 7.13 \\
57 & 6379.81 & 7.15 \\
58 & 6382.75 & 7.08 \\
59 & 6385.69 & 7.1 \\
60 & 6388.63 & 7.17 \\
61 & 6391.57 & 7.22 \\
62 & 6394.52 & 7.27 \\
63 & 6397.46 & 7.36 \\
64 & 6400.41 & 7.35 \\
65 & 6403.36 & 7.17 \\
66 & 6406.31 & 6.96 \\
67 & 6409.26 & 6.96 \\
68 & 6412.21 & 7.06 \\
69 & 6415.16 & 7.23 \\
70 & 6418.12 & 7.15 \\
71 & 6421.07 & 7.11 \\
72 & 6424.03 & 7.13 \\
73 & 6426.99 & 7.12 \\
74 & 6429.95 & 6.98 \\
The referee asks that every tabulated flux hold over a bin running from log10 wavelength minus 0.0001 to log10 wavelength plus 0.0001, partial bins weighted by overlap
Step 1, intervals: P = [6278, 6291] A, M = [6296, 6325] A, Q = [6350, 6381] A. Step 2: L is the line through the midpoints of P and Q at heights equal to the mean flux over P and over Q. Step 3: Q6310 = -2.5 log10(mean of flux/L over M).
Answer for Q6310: -0.03 mag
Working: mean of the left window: 7.09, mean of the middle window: 7.26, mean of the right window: 6.95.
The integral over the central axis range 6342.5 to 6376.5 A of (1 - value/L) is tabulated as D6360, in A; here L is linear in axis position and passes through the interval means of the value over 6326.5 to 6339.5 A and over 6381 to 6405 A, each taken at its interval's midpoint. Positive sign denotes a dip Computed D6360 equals 2.7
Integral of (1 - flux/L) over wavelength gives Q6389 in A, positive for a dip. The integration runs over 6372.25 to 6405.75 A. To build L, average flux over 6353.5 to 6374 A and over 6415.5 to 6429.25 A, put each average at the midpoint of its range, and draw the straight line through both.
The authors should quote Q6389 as -0.9 A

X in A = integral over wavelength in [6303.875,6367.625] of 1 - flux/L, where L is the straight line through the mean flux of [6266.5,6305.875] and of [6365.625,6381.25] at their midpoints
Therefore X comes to 0.5 A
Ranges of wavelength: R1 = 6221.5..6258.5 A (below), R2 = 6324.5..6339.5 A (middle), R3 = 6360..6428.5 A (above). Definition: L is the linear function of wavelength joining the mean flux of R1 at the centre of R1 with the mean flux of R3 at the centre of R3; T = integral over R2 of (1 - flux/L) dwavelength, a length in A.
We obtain -1.6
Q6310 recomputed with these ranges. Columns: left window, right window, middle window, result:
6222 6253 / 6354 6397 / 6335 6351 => -0.07 mag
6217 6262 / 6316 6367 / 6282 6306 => -0.07 mag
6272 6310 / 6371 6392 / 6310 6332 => 0.01 mag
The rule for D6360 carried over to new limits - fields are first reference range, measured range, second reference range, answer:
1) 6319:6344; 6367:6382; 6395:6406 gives 0.31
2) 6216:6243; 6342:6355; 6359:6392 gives 0.20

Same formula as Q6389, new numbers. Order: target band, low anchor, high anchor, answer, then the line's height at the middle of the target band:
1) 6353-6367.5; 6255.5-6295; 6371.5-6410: 0.7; 7.1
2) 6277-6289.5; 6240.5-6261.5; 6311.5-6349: -0.2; 6.97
